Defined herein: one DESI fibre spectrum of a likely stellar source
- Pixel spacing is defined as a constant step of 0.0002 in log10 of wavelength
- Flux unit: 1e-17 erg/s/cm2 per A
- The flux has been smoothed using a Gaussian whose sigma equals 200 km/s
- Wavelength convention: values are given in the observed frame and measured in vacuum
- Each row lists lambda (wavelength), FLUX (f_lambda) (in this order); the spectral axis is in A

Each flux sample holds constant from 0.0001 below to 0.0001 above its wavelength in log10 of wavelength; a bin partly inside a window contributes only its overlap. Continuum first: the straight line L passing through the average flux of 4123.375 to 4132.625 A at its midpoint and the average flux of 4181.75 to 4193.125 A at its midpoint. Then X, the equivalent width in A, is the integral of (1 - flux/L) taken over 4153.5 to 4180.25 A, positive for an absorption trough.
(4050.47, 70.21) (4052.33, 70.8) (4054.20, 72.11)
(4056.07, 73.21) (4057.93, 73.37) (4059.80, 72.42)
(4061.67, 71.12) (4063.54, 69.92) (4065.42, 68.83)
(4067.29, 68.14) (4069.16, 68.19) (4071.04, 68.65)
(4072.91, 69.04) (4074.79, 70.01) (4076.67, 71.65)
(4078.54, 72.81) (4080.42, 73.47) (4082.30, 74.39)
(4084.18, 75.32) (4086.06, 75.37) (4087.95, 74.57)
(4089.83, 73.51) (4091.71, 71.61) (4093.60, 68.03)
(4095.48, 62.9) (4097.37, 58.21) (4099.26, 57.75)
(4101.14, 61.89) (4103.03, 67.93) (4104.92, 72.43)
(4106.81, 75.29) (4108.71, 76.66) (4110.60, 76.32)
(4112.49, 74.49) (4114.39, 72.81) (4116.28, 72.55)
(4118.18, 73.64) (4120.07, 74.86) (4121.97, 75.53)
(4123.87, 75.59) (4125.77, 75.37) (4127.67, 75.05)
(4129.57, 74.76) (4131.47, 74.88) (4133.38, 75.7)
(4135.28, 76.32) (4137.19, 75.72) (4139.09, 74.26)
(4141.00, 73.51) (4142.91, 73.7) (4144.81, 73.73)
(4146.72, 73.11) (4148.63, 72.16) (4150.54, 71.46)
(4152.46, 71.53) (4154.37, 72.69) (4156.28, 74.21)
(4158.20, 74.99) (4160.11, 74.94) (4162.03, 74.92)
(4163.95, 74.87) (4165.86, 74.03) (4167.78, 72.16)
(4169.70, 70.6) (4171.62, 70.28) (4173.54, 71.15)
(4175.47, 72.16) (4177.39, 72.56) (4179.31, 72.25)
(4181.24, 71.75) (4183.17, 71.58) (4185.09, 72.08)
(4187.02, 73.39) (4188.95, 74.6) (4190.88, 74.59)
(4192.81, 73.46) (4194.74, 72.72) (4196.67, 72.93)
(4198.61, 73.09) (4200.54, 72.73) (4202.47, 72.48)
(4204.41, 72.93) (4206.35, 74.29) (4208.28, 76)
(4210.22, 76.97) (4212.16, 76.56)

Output 0.32 A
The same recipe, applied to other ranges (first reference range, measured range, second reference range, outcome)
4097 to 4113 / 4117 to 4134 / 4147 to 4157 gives -1.1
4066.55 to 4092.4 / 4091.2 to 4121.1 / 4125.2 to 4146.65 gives 1.4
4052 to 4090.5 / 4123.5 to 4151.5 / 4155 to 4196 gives -0.7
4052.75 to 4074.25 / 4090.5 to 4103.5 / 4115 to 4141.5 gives 1.5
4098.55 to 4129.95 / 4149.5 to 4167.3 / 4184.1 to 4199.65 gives -0.2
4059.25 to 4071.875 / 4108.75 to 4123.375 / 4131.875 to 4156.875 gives -0.5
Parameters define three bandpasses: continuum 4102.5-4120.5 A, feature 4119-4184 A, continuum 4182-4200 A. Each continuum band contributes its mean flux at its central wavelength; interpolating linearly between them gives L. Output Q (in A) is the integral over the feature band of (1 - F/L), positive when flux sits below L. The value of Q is -0.1 A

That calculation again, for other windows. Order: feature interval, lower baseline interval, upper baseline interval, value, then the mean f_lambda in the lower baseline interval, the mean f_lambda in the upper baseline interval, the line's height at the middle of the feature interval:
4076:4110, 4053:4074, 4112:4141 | 1.0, 70.4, 74.7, 72.4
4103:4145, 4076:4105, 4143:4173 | -2.0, 69.4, 73.1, 71.2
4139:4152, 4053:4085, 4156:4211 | -0.1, 71.3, 73.2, 72.6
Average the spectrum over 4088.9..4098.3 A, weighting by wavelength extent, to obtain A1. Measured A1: 66.9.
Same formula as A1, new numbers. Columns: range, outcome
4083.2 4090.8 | 74.7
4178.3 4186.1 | 71.9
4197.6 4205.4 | 72.8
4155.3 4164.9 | 74.8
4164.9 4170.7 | 72.3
